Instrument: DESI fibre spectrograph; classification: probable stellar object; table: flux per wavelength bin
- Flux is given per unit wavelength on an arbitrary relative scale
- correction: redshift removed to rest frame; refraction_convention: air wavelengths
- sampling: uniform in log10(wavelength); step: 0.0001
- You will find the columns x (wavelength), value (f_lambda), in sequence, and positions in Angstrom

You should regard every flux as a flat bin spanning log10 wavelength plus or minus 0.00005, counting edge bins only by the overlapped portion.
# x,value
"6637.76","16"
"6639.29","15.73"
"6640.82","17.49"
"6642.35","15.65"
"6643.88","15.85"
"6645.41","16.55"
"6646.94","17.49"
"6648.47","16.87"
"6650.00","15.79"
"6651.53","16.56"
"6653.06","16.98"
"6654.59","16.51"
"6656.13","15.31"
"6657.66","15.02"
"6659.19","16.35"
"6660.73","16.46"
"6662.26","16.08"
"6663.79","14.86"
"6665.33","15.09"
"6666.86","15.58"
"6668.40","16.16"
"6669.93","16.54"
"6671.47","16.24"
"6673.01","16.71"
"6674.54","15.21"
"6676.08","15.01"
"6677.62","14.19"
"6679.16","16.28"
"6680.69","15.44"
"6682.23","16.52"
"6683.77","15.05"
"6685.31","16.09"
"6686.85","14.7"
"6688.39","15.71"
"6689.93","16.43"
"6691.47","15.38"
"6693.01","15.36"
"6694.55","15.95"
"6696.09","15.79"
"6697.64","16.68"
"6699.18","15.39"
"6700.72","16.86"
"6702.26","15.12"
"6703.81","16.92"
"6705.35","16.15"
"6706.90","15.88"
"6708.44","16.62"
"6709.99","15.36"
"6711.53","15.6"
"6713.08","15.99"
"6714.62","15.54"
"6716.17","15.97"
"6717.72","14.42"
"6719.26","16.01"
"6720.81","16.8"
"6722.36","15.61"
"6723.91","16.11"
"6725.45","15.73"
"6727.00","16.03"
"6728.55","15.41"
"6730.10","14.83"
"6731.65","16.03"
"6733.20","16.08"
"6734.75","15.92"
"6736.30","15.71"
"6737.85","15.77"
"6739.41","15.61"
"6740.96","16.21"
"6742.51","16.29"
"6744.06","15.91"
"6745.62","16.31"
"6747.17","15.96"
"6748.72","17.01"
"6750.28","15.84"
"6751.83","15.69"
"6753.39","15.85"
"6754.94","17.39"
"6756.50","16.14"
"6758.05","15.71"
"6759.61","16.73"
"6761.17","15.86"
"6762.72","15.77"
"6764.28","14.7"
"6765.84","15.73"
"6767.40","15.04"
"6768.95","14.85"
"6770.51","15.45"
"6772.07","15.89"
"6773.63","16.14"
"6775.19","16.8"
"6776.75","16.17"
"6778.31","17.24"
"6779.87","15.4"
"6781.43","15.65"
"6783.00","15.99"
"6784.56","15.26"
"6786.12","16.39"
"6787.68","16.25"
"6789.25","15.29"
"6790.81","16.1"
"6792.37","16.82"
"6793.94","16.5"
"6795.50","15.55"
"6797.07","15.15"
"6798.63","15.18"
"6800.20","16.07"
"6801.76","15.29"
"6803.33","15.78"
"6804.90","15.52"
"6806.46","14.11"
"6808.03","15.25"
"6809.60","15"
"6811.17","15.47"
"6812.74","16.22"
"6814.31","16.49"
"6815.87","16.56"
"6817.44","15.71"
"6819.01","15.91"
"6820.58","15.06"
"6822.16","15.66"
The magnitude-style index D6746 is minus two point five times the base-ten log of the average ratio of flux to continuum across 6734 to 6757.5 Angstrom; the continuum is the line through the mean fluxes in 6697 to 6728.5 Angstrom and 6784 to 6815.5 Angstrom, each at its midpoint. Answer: -0.02 mag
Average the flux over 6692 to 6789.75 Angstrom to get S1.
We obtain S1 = 15.9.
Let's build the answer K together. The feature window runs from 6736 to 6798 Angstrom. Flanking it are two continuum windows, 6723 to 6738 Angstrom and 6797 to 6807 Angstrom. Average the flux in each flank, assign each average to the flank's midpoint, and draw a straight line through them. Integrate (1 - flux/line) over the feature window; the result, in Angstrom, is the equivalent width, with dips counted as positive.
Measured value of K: -1.6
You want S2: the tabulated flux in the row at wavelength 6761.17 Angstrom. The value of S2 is 15.86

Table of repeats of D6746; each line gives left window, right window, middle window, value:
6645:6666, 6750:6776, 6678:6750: 0.01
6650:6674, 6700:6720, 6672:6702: 0.02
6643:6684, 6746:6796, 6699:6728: 0.00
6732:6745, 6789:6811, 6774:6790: -0.03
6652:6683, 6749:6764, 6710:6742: 0.02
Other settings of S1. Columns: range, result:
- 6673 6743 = 15.8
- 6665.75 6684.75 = 15.7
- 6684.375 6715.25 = 15.9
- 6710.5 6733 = 15.7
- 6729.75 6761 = 16.1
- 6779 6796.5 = 15.9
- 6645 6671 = 16.1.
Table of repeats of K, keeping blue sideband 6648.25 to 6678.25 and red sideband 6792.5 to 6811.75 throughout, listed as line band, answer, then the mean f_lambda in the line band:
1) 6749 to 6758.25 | -0.3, 16.2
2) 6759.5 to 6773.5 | 0.0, 15.5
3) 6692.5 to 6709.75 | -0.3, 16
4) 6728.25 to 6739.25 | 0.0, 15.7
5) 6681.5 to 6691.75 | 0.1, 15.7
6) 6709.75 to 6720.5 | 0.1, 15.6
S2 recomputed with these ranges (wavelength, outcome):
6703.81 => 16.92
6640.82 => 17.49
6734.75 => 15.92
